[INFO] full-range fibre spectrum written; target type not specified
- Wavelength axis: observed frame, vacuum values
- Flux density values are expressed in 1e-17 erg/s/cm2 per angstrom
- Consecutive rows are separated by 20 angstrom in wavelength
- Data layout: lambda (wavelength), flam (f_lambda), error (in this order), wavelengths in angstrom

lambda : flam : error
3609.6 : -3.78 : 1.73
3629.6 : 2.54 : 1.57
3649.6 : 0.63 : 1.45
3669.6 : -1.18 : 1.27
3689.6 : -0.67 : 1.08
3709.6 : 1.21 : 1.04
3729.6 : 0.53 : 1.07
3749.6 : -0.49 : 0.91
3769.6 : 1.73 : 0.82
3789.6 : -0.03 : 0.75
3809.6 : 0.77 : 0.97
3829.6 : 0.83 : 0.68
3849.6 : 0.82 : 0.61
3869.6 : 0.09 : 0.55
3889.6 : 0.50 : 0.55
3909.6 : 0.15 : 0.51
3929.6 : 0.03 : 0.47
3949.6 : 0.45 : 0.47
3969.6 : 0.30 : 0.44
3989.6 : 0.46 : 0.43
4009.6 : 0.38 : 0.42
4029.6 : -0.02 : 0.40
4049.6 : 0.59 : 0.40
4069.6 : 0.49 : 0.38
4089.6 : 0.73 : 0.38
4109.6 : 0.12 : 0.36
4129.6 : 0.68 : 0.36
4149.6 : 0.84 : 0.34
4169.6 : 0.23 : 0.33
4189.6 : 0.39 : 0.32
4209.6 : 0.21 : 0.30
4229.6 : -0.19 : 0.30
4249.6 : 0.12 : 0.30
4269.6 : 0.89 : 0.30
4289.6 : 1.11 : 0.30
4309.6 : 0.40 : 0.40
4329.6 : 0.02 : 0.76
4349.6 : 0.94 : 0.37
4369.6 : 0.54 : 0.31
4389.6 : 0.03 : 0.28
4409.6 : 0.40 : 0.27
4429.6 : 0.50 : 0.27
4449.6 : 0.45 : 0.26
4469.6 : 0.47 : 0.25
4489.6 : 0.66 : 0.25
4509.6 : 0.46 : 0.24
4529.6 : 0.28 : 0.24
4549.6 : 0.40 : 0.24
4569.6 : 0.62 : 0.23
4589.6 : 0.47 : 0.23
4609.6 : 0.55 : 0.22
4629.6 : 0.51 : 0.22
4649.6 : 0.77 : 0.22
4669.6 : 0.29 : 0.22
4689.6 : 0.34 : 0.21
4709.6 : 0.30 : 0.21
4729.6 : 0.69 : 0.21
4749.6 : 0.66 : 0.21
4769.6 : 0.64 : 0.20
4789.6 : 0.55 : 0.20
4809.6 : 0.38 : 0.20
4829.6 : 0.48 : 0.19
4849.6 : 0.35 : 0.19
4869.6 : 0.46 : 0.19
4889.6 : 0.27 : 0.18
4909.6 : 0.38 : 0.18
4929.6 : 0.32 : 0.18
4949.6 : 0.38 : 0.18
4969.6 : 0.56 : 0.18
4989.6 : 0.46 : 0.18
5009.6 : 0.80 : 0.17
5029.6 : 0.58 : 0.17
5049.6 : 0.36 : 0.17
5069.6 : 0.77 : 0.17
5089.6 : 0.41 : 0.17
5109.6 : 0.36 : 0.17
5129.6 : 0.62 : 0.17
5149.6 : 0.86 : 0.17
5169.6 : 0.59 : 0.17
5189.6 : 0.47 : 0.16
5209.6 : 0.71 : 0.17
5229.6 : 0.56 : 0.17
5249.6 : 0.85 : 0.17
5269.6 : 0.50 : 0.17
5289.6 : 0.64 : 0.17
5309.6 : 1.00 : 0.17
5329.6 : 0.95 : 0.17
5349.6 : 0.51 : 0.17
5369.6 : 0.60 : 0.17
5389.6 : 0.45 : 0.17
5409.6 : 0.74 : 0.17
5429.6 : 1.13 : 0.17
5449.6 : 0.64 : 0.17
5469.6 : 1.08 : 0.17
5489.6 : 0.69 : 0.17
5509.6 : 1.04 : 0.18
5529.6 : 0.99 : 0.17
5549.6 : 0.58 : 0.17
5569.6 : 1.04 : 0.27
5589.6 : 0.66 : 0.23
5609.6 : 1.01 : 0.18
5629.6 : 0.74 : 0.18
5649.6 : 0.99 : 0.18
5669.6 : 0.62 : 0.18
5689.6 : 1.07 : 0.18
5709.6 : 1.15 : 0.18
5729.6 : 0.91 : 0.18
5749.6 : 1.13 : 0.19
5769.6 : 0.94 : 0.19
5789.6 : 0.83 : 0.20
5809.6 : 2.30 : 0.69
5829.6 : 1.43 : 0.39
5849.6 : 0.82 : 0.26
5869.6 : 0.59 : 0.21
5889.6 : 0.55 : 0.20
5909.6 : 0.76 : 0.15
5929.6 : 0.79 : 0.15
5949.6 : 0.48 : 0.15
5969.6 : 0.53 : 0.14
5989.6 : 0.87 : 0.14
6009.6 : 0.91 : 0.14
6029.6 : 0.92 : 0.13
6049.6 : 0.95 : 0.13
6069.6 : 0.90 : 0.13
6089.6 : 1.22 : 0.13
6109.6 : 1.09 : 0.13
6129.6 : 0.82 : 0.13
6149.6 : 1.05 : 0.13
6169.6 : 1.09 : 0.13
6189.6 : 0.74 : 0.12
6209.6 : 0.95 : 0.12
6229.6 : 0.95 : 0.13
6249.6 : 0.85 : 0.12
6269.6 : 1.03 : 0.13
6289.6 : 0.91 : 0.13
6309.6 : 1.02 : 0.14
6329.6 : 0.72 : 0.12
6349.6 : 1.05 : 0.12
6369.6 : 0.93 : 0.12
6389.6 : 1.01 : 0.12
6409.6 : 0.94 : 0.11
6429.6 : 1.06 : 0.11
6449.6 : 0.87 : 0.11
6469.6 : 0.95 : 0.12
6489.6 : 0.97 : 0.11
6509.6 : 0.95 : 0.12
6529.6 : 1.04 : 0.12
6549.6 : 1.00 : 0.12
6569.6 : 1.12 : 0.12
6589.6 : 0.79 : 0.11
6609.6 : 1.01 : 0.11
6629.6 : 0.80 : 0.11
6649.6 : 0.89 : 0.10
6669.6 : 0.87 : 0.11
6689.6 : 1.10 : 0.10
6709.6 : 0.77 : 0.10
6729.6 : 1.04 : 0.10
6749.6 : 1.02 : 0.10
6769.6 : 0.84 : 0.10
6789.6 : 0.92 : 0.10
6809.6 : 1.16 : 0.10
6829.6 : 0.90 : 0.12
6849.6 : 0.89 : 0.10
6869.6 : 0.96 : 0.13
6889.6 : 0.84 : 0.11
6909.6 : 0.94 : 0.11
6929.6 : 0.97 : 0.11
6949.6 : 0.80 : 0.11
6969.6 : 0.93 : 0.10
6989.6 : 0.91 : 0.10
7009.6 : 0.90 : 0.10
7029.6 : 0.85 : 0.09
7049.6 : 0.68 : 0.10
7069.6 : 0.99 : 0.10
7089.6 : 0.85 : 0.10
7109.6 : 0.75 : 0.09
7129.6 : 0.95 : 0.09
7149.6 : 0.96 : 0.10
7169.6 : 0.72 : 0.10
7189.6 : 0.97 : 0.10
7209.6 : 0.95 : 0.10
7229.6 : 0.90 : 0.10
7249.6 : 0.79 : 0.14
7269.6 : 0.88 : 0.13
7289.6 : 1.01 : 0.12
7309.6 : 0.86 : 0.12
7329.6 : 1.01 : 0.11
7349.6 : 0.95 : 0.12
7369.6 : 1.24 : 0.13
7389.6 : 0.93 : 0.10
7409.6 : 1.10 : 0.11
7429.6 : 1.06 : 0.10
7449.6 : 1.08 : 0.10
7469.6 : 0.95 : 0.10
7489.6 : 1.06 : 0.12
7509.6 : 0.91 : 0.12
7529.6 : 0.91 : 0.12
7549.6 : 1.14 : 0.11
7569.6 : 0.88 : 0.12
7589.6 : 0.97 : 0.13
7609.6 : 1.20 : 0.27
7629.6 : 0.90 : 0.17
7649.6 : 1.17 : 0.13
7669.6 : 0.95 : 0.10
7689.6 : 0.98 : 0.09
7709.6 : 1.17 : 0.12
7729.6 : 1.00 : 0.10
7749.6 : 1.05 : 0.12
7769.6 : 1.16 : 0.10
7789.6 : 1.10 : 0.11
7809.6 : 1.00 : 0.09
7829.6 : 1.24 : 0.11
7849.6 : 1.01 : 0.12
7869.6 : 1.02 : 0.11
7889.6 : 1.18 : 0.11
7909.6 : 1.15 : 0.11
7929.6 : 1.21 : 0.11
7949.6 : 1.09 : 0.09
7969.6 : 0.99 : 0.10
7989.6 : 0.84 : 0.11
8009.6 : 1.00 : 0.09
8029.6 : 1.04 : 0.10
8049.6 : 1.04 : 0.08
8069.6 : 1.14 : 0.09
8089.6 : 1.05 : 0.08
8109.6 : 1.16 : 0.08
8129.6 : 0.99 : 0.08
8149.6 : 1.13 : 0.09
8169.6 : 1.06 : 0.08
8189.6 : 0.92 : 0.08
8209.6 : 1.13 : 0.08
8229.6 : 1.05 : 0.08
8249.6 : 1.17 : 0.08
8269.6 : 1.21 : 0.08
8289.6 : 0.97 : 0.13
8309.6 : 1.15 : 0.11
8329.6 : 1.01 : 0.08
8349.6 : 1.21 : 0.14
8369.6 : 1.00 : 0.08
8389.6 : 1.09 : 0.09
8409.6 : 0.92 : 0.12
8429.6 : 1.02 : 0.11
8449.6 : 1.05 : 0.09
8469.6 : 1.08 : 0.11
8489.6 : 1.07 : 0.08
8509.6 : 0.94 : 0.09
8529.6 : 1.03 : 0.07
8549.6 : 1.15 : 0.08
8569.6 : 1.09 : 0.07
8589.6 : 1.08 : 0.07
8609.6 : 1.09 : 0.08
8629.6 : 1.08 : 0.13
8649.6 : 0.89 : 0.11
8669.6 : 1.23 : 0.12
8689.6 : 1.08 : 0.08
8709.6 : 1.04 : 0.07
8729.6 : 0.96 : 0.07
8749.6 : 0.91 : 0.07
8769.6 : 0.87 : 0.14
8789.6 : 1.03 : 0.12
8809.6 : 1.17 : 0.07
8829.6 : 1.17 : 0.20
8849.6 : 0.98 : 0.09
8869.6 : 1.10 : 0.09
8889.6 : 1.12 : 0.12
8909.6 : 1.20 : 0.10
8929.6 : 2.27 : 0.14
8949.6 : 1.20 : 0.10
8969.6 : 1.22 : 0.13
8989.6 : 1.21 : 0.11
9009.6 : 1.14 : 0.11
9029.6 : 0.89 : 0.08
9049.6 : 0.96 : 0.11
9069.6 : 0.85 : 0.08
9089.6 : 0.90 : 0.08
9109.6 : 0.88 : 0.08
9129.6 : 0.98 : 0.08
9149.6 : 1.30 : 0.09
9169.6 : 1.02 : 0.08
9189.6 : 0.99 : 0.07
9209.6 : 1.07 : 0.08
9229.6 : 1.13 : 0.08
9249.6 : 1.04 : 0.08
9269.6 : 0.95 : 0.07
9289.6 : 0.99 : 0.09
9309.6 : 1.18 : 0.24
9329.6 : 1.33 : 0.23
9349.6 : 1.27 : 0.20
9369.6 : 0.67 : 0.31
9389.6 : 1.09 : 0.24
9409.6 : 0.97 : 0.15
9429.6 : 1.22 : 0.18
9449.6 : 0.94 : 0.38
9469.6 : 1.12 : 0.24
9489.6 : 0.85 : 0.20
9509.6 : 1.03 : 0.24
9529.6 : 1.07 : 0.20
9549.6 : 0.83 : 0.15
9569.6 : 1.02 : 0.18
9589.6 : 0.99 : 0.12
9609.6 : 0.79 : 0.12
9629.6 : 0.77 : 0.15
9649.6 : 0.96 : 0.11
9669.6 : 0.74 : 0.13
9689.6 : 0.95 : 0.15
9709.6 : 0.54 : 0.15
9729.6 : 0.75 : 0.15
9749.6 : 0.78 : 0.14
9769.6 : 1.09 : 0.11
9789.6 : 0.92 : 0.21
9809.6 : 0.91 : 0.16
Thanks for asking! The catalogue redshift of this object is 0.360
